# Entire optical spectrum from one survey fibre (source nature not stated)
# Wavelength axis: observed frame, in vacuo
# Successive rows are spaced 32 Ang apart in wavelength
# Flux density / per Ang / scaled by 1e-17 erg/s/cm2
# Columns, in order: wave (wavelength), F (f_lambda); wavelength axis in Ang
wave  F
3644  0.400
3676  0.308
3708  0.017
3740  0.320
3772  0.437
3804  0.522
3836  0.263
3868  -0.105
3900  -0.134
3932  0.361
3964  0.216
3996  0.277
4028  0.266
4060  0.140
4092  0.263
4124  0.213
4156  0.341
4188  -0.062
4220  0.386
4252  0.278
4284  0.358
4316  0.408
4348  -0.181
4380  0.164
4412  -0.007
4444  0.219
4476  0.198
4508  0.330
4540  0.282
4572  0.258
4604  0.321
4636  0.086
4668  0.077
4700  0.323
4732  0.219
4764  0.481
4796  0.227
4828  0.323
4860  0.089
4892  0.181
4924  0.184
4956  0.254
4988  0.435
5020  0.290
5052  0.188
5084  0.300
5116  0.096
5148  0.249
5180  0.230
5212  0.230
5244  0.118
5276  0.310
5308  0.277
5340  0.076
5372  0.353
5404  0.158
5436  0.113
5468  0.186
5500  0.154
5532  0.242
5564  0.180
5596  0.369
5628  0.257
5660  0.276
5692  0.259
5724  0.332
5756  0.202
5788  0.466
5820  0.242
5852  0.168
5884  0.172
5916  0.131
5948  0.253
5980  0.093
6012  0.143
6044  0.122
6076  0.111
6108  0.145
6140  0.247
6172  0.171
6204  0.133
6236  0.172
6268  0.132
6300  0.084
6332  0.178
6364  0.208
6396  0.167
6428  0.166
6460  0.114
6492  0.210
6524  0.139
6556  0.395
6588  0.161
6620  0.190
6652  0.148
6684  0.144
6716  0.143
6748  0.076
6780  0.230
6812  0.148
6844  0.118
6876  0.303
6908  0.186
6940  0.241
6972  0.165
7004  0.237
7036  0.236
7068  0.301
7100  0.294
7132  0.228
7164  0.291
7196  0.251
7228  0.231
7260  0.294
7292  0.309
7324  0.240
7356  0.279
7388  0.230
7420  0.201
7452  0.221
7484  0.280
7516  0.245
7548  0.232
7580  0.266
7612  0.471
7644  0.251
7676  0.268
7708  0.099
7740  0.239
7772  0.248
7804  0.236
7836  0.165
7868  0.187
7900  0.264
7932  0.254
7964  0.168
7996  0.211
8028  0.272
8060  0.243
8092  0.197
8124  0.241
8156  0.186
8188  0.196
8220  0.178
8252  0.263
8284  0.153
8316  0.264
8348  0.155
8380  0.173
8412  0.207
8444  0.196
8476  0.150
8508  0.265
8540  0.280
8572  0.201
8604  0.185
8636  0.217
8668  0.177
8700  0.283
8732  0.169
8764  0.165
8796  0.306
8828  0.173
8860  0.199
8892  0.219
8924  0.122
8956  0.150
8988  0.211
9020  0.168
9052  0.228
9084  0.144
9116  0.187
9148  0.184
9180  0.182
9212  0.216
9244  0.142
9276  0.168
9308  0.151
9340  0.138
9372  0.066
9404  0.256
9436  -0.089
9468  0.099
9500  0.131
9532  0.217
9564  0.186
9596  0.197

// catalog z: 0.76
